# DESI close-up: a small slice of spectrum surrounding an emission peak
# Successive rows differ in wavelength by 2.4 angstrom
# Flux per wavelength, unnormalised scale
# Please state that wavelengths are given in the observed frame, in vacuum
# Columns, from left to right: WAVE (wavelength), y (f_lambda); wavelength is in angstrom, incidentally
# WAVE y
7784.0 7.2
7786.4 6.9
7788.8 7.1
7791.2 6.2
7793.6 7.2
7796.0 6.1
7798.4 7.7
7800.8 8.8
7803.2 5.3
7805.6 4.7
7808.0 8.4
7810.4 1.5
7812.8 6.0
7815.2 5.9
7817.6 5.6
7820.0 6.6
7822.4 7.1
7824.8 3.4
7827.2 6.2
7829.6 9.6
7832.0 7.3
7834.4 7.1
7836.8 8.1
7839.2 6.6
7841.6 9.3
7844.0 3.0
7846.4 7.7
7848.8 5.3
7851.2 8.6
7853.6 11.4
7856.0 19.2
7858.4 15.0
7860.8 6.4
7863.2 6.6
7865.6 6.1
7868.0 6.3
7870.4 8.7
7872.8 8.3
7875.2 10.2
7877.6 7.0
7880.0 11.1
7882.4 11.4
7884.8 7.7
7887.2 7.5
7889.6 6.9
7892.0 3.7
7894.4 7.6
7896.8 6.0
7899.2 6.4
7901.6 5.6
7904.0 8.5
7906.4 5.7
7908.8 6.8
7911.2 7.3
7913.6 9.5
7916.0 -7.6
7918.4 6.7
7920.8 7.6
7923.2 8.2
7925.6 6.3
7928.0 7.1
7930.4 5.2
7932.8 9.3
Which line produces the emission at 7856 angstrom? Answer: H-alpha 6563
